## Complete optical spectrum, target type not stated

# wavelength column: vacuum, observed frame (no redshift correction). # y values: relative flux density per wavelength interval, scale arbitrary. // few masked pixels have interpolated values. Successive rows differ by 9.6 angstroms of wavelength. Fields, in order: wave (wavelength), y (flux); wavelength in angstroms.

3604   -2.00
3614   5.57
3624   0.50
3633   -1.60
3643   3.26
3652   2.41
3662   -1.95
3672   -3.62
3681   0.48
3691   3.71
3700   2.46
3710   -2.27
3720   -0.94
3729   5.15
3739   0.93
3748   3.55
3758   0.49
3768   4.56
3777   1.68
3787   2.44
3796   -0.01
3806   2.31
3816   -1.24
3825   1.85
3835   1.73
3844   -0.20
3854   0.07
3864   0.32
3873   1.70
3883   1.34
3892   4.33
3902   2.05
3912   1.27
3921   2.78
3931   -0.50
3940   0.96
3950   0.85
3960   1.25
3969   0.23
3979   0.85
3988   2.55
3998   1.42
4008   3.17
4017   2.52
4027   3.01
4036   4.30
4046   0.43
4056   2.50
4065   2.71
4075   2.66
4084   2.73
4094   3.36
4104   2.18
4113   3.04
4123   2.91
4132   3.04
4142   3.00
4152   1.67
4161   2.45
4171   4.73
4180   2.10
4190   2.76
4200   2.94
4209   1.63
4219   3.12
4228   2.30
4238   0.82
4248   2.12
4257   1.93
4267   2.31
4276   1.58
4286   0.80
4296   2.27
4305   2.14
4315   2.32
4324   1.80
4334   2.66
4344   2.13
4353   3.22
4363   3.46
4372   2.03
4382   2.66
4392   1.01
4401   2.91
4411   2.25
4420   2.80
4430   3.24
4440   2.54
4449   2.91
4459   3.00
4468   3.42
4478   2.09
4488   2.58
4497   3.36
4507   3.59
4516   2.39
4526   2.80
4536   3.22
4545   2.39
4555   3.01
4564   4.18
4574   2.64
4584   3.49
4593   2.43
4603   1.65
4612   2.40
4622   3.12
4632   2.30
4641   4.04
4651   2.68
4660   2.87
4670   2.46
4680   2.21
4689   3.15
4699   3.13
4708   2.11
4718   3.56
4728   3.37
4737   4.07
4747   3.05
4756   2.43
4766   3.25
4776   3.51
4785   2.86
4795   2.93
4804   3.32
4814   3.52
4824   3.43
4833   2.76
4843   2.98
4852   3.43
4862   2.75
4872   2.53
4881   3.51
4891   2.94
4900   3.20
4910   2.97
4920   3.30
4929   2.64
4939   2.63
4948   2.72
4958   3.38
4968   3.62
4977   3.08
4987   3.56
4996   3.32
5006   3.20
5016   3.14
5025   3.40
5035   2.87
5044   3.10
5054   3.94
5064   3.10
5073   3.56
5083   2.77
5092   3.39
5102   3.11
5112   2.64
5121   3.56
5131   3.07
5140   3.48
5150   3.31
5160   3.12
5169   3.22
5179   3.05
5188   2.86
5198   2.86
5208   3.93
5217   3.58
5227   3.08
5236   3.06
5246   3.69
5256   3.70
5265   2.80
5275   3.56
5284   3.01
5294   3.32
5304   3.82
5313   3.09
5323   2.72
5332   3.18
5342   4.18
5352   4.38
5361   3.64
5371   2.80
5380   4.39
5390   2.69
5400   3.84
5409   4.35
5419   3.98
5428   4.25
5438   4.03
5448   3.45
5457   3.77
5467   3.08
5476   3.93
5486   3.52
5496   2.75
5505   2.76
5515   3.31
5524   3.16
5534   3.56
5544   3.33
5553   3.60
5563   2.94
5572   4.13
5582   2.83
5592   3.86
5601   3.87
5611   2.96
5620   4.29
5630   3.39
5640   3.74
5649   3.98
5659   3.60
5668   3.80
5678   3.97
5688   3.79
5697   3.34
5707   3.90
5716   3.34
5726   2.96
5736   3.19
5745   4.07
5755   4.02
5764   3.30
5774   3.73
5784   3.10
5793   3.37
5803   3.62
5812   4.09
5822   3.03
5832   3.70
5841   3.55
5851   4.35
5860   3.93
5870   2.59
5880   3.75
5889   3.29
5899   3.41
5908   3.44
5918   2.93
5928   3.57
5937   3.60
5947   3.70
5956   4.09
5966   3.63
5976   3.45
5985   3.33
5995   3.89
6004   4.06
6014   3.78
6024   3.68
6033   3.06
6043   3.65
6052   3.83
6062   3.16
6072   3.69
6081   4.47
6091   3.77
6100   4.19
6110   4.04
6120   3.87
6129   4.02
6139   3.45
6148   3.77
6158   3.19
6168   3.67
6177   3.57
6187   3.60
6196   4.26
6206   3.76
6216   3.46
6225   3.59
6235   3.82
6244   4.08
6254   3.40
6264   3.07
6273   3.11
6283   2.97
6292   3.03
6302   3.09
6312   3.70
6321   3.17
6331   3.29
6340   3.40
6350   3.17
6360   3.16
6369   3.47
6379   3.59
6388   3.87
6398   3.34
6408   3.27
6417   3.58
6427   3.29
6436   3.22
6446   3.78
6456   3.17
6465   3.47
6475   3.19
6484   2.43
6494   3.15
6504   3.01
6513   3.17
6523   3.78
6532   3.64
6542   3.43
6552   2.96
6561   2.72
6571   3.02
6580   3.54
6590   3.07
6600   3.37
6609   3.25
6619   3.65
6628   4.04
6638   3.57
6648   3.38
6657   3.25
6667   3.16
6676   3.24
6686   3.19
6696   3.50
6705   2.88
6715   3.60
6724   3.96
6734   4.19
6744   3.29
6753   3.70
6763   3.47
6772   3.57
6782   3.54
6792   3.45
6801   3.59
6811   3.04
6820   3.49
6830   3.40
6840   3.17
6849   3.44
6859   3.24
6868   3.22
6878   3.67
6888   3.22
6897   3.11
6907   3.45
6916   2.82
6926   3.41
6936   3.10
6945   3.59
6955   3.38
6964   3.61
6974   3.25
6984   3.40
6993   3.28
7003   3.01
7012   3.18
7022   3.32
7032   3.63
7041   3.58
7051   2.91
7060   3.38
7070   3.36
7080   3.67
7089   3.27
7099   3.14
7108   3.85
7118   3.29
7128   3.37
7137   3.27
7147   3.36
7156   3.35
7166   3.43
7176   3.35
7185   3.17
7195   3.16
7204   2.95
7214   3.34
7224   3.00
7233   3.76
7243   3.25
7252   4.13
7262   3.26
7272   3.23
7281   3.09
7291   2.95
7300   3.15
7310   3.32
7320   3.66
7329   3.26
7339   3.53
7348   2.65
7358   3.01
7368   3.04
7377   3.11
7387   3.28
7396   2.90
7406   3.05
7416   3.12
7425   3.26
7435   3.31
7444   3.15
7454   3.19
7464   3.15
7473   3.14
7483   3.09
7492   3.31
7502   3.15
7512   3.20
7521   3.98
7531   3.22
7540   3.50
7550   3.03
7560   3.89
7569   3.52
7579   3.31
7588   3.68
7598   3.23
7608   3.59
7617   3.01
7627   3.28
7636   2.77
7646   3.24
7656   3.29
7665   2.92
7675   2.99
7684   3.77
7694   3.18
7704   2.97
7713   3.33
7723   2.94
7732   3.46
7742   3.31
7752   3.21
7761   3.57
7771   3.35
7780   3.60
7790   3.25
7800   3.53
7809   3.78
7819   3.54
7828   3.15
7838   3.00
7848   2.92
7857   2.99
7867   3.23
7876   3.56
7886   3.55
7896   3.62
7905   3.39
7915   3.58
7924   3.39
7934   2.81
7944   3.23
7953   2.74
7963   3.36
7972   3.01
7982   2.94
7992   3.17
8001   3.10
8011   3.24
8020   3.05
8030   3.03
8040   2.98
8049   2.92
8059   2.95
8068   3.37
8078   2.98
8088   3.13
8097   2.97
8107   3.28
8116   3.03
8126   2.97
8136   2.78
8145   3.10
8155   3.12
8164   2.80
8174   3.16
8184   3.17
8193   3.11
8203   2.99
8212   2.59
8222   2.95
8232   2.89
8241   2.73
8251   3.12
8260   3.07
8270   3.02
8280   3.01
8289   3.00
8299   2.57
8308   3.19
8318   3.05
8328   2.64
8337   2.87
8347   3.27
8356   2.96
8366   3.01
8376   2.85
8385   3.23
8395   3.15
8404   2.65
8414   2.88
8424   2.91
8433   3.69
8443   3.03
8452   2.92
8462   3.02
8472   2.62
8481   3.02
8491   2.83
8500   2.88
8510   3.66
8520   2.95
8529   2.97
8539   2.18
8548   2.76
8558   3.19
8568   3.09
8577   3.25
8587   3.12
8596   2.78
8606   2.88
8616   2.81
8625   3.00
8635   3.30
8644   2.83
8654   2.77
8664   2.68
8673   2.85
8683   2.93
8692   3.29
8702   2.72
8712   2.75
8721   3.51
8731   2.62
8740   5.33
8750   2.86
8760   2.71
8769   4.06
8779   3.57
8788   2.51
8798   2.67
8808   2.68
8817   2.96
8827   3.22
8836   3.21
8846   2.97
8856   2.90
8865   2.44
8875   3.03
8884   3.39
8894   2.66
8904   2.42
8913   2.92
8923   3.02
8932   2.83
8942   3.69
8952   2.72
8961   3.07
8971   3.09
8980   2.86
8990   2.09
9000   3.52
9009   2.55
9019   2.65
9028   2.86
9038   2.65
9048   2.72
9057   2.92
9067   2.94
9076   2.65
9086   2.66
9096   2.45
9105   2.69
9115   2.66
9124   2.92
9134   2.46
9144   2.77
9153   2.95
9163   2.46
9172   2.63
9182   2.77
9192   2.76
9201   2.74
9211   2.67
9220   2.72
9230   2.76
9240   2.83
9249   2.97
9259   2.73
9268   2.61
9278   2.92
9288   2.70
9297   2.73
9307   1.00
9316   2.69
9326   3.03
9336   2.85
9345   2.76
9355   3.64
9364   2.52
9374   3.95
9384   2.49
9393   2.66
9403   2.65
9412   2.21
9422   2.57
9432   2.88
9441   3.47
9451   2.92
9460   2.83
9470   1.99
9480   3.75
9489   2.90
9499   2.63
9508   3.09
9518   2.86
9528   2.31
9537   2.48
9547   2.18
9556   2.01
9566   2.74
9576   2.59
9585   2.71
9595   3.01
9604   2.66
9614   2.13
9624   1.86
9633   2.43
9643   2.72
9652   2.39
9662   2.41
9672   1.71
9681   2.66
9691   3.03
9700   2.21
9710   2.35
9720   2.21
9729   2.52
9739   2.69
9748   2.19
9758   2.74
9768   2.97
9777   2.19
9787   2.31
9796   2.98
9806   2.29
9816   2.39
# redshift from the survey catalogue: 0.33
